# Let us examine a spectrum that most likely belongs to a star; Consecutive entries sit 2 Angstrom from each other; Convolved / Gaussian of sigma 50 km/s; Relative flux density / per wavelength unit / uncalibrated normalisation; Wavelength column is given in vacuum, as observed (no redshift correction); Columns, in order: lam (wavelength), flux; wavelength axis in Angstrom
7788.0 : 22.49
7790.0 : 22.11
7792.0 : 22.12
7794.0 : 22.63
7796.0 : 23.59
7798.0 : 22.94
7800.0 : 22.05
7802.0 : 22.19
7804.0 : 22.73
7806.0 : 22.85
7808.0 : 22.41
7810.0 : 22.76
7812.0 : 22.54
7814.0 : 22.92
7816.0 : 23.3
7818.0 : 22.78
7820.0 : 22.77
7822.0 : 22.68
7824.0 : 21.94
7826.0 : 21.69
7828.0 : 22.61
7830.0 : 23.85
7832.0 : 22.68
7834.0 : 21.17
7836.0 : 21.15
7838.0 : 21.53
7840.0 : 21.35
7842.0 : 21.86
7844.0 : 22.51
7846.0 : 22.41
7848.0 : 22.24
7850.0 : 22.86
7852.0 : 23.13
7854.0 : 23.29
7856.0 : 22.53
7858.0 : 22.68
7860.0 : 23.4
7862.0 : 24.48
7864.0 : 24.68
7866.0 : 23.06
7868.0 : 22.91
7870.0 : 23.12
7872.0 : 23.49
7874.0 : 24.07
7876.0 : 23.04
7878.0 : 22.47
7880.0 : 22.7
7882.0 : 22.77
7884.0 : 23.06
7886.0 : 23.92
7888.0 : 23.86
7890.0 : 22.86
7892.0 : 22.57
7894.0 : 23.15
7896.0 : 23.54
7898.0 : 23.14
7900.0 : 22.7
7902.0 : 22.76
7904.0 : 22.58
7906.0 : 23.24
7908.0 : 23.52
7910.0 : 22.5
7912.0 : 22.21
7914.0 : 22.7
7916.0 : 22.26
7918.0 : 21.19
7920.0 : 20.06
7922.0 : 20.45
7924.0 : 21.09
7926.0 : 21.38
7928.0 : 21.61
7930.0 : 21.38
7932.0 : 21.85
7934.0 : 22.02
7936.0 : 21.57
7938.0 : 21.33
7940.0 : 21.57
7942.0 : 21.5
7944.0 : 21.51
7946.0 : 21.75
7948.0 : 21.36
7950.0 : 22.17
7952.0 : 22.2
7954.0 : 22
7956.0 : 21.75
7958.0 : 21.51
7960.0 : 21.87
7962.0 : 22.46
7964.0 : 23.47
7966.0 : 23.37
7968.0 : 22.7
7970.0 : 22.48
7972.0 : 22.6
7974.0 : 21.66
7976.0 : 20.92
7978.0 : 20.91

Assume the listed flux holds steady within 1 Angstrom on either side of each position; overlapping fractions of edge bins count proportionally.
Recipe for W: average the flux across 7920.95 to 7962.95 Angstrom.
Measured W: 21.6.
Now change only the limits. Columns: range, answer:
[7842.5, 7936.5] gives 22.7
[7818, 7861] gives 22.4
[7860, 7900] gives 23.3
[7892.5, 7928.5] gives 22.2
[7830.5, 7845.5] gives 21.8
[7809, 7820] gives 22.9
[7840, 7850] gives 22.2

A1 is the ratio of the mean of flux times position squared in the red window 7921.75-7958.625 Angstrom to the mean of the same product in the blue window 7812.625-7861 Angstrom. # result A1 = 0.99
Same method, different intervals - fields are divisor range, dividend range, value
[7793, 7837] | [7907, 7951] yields 0.99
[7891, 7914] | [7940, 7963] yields 0.96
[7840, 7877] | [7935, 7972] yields 0.98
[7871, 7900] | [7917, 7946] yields 0.93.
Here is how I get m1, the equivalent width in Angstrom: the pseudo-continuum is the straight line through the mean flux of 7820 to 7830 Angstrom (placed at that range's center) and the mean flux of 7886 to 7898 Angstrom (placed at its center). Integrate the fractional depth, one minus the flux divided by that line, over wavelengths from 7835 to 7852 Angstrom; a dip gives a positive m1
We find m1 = 0.46 Angstrom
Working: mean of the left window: 22.4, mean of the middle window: 22.1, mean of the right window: 23.3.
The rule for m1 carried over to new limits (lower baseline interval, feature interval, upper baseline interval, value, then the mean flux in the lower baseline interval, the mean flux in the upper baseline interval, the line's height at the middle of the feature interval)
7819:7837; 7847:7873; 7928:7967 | -1.21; 22.3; 21.9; 22.2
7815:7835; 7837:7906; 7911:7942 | -2.81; 22.5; 21.5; 22.1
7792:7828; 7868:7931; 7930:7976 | -0.95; 22.6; 22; 22.2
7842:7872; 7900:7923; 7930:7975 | 0.32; 23.1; 22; 22.5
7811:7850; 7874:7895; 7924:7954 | -1.05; 22.3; 21.6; 22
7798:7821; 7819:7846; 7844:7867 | 0.89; 22.7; 23.1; 22.9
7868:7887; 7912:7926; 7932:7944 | 0.47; 23.2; 21.6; 22.1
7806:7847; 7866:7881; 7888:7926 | -0.50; 22.4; 22.4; 22.4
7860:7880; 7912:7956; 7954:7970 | 2.21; 23.4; 22.4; 22.7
